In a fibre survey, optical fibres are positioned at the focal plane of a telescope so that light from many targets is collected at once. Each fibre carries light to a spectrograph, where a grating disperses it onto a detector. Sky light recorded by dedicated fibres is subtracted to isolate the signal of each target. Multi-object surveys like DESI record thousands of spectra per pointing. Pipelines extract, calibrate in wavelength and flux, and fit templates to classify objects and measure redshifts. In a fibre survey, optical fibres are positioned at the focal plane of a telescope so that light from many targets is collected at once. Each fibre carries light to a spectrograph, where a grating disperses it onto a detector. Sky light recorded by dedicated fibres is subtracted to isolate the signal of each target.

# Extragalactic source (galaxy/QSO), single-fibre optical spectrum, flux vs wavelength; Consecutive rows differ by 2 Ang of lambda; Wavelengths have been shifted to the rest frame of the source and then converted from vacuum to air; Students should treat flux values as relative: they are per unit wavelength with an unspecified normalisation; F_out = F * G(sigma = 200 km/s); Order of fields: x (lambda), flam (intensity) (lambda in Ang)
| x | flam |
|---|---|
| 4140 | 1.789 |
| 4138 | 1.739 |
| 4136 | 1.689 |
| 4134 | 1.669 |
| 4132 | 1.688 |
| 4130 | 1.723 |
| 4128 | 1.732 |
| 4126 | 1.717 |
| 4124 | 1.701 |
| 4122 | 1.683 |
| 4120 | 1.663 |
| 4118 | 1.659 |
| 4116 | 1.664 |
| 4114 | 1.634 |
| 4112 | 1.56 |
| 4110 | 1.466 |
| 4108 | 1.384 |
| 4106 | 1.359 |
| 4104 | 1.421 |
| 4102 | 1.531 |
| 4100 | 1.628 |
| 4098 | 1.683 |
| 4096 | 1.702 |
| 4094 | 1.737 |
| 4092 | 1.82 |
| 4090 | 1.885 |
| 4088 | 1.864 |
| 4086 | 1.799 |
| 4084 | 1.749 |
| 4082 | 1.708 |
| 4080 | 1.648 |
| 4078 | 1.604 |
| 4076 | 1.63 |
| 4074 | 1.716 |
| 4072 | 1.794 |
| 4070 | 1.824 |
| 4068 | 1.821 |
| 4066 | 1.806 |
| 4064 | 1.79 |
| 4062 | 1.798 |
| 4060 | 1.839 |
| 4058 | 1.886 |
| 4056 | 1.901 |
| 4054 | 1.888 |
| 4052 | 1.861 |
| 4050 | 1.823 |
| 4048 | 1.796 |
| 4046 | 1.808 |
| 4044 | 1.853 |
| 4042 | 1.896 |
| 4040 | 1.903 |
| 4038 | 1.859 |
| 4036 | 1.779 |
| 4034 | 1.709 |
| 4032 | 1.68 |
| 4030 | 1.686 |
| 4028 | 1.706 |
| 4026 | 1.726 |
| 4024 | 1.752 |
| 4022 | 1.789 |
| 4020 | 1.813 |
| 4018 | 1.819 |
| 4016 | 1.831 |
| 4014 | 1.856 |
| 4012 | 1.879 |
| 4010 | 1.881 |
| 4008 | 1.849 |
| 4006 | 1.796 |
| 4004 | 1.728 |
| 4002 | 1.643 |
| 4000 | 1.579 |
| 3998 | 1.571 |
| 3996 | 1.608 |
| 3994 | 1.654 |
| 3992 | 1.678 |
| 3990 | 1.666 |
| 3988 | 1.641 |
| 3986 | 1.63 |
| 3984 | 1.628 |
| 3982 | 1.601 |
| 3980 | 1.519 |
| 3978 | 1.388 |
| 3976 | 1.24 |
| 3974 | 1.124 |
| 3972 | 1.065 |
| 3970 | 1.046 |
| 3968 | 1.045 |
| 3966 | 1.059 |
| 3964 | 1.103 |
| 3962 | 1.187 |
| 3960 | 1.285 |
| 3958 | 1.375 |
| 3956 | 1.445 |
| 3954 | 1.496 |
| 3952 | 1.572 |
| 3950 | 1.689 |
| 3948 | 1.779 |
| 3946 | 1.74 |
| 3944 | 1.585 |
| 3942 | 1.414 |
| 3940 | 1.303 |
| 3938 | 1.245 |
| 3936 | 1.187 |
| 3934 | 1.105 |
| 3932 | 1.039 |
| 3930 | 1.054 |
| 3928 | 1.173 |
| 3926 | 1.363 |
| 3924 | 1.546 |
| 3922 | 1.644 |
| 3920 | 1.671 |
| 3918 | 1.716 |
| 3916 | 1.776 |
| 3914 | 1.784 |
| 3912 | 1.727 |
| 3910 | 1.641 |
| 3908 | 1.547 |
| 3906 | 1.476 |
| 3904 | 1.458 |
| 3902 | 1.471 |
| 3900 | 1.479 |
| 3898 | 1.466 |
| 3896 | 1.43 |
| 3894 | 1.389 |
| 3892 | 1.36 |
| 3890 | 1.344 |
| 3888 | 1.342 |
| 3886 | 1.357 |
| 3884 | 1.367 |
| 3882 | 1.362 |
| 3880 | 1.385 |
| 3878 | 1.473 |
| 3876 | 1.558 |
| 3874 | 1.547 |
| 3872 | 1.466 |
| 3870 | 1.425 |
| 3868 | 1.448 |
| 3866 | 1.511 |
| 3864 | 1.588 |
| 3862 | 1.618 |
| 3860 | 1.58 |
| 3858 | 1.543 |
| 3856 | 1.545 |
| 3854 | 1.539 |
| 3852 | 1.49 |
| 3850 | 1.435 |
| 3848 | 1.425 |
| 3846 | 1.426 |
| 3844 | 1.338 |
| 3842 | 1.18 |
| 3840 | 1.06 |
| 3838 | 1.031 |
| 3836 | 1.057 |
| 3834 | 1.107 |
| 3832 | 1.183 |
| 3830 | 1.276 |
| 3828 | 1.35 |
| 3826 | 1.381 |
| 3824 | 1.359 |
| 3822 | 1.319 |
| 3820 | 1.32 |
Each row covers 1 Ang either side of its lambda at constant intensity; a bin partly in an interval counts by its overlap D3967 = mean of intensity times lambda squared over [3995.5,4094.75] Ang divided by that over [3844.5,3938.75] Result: 1.32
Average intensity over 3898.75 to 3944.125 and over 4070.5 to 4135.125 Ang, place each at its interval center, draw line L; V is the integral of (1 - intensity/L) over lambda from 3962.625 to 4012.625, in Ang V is 1.0 Ang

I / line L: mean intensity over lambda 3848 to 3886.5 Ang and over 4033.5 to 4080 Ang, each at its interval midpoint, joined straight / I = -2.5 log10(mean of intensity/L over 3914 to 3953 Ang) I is 0.10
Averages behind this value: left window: 1.49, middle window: 1.46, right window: 1.81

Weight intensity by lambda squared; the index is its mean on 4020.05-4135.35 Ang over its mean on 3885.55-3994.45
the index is 1.29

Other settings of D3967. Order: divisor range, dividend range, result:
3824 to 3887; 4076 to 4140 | 1.36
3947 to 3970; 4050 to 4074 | 1.43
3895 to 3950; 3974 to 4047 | 1.21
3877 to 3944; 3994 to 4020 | 1.29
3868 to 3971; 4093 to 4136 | 1.26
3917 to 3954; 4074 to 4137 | 1.26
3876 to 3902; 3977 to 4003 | 1.20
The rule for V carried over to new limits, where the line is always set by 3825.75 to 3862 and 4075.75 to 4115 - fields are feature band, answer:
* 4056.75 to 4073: -2.20 Ang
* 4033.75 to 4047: -2.20 Ang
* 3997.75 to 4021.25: -3.66 Ang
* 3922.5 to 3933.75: 1.52 Ang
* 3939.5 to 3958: -1.15 Ang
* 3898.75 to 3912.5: -1.19 Ang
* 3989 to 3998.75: -0.76 Ang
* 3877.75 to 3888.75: 0.07 Ang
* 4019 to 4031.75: -1.52 Ang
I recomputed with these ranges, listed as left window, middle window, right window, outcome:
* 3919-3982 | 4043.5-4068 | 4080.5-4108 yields -0.161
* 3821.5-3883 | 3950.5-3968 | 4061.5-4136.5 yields 0.157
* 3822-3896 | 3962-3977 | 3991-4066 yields 0.433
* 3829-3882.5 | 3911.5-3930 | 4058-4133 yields -0.068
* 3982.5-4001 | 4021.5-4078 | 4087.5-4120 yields -0.107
